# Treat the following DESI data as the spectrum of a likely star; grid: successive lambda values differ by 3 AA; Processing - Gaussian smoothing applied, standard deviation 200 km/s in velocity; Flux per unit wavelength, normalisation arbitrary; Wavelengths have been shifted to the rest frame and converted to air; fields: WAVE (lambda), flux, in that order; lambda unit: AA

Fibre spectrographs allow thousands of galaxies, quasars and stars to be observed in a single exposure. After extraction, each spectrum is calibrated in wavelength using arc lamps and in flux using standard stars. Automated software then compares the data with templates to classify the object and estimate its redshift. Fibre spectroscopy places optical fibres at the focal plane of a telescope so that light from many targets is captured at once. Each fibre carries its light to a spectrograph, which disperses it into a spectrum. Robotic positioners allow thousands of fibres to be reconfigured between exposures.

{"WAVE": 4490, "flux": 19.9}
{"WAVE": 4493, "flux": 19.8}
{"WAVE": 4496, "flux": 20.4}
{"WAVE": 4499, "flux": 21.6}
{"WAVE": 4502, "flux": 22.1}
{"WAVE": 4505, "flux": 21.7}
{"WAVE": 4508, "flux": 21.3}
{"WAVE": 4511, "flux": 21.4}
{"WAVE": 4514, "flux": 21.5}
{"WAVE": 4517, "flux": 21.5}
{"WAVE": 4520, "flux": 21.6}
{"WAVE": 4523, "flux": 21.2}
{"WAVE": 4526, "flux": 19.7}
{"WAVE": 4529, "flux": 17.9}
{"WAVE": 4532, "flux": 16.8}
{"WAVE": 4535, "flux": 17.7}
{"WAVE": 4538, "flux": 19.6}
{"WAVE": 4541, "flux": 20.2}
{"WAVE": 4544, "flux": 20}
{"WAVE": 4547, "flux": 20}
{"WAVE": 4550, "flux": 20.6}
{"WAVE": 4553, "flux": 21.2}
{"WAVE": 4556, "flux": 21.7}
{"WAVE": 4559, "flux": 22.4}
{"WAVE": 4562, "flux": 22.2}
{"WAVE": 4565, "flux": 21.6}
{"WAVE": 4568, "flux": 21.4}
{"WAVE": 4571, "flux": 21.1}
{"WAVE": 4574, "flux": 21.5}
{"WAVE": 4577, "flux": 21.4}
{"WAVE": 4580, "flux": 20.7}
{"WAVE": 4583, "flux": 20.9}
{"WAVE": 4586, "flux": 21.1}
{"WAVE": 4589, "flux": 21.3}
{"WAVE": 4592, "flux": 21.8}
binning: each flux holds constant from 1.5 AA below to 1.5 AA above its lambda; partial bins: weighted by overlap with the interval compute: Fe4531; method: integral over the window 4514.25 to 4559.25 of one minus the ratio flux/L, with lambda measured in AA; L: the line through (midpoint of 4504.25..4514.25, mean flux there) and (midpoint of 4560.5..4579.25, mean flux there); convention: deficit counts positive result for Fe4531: 2.85 AA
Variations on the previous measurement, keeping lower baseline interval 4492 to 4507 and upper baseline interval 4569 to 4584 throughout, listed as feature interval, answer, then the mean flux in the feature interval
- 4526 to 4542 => 2.0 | 18.5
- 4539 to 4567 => 0.1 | 21.1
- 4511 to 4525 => -0.1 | 21.4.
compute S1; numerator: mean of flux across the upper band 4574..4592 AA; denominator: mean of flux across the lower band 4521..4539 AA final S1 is 1.1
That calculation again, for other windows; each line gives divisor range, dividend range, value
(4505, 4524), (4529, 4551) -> 0.89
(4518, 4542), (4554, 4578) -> 1.12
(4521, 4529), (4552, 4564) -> 1.09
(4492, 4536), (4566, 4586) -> 1.04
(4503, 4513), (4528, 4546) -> 0.87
